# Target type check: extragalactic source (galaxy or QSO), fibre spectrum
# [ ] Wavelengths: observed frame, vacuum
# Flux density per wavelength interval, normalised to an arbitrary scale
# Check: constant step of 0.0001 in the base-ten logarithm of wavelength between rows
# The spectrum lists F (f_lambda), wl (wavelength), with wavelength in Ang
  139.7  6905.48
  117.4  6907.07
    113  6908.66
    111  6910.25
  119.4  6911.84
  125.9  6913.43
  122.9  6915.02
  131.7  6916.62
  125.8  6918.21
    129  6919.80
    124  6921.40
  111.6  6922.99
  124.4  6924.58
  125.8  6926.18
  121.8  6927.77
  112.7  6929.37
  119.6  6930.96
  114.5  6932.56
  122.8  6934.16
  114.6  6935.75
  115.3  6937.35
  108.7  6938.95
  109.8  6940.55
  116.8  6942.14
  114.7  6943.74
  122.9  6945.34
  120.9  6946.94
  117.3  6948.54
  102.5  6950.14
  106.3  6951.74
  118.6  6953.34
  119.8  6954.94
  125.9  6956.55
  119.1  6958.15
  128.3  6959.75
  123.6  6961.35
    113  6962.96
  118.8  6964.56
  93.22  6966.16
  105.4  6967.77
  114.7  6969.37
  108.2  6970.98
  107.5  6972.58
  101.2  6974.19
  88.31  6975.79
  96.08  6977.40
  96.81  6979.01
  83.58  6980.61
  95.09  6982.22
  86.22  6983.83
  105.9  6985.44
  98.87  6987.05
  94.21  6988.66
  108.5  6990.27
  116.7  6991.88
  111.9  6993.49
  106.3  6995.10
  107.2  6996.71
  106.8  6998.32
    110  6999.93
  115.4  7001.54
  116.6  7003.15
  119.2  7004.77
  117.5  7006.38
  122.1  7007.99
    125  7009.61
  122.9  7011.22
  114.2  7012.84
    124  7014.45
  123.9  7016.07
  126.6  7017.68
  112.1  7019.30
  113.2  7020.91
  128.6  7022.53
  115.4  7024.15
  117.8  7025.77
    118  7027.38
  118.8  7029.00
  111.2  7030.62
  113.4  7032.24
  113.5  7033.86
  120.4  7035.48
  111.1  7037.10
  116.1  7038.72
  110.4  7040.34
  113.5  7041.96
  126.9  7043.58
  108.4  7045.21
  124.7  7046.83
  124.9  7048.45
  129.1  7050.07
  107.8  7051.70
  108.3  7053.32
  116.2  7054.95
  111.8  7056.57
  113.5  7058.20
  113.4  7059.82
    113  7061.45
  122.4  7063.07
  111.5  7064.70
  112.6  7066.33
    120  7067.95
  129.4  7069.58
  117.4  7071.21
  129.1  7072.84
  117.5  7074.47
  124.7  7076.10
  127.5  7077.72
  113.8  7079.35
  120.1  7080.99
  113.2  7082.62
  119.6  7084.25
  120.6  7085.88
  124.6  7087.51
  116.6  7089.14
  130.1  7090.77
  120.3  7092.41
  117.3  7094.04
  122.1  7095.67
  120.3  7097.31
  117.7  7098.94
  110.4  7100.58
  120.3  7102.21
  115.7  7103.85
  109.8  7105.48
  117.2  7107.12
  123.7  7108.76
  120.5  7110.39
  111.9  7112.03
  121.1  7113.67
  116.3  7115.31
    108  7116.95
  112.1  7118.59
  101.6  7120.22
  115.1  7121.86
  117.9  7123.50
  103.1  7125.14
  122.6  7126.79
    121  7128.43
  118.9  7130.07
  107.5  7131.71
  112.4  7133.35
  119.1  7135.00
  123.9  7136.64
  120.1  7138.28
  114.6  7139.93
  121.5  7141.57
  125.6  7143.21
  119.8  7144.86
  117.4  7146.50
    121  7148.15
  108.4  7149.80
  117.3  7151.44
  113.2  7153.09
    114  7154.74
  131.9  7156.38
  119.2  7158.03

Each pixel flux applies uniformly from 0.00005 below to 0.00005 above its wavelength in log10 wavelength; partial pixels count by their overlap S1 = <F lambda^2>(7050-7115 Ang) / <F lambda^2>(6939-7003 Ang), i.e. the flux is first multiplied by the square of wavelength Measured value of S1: 1.1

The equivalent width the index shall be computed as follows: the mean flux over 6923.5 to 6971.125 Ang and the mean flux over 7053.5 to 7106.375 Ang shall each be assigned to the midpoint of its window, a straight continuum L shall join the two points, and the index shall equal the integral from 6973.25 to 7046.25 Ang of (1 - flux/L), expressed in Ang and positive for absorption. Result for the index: 3.6 Ang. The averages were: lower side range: 116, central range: 111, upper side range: 118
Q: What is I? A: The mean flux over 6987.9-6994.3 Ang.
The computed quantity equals 108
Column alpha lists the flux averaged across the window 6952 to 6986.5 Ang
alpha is 107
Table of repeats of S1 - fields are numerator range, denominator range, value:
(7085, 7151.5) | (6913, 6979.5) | 1.07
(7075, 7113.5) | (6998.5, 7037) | 1.03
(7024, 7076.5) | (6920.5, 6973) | 1.04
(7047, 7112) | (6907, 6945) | 1.04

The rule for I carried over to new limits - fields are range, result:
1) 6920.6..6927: 122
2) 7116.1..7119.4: 110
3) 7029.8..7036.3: 115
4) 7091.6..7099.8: 119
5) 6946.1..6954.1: 113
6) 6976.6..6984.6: 91.6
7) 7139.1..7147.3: 120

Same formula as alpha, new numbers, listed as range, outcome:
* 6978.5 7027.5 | 112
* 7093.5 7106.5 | 117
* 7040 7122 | 118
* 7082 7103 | 120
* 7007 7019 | 122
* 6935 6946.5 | 115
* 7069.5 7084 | 121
